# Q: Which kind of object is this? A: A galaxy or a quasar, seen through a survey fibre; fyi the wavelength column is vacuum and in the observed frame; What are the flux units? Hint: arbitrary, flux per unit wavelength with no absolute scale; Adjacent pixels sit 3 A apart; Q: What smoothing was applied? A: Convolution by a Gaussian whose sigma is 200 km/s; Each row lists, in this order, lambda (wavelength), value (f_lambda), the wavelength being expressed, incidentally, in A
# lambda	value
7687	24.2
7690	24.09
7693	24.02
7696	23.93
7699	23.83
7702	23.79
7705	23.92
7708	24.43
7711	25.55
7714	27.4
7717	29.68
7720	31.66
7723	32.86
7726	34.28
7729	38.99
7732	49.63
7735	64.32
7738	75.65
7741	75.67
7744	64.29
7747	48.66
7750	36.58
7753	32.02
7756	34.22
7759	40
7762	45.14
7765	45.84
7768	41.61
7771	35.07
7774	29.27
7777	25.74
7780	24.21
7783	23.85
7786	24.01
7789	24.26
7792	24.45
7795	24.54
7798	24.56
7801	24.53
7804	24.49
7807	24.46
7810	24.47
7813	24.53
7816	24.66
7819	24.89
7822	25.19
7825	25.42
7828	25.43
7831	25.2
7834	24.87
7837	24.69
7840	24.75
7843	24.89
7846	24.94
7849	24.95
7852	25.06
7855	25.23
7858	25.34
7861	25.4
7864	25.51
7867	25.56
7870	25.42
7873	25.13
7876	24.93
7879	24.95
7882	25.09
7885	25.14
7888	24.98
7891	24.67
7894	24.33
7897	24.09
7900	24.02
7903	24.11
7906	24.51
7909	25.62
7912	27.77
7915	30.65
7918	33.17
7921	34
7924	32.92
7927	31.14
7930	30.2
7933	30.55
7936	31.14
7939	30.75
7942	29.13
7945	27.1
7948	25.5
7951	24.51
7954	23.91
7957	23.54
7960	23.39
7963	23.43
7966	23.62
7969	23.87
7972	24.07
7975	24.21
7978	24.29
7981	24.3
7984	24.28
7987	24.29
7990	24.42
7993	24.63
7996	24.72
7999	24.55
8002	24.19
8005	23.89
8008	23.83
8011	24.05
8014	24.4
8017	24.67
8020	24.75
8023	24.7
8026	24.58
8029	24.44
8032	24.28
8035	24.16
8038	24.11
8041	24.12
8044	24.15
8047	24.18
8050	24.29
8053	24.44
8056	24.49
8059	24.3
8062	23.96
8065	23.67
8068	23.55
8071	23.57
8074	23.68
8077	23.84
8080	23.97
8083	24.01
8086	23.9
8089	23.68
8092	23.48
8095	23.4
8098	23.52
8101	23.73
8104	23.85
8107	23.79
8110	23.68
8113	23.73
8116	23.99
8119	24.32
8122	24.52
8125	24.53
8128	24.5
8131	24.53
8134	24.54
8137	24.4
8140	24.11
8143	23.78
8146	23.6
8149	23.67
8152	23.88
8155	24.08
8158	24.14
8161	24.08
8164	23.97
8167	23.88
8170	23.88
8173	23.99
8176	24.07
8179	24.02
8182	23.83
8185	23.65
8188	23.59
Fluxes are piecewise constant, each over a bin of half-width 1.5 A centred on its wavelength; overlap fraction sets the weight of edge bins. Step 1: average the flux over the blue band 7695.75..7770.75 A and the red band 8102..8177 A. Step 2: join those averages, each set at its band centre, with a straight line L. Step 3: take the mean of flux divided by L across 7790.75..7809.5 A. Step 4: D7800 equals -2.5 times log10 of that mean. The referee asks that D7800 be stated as 0.46 mag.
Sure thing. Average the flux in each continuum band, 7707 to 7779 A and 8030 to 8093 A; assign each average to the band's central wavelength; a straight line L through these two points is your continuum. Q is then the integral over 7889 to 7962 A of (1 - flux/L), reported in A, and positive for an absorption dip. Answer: 8.9 A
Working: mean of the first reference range 41.2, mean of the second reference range 24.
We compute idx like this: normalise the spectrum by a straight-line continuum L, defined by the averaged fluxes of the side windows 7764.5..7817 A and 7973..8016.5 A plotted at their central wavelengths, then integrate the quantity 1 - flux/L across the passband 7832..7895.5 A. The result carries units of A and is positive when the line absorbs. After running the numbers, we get 2.6 A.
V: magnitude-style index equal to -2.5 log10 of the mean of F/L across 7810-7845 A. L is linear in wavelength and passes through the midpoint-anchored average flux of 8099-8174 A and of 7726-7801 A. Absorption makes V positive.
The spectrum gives 0.42 mag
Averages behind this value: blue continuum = 39.3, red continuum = 24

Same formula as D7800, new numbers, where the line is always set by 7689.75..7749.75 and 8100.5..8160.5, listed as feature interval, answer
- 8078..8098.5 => 0.081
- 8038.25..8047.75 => 0.128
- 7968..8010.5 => 0.196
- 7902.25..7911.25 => 0.265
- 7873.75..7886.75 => 0.297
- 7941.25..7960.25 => 0.202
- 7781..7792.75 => 0.441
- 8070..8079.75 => 0.100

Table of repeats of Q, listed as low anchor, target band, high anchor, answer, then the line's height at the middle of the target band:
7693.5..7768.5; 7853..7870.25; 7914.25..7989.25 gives 3.6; 32.1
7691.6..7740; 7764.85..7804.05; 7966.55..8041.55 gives 5.7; 32.5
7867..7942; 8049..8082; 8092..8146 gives 1.2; 24.9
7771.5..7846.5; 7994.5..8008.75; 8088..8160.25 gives 0.1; 24.4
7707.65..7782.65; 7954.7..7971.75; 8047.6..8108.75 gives 3.4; 29.6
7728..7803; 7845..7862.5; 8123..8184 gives 5.1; 35.6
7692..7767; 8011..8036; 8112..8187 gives 3.6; 28.6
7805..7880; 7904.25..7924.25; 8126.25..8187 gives -3.8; 24.8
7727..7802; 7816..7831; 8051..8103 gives 4.6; 36.3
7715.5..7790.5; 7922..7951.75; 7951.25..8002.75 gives -2.7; 27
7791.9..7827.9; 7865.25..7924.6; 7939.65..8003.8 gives -4.3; 24.7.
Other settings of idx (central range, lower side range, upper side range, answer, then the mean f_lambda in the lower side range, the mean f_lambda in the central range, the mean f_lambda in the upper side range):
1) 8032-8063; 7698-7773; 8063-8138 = 2.4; 40.2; 24.2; 23.9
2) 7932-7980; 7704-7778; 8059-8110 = 7.0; 40.7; 25.7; 23.7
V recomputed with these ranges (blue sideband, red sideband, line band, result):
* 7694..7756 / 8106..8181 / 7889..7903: 0.33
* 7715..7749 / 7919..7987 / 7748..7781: 0.27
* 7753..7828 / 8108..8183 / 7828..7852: 0.13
